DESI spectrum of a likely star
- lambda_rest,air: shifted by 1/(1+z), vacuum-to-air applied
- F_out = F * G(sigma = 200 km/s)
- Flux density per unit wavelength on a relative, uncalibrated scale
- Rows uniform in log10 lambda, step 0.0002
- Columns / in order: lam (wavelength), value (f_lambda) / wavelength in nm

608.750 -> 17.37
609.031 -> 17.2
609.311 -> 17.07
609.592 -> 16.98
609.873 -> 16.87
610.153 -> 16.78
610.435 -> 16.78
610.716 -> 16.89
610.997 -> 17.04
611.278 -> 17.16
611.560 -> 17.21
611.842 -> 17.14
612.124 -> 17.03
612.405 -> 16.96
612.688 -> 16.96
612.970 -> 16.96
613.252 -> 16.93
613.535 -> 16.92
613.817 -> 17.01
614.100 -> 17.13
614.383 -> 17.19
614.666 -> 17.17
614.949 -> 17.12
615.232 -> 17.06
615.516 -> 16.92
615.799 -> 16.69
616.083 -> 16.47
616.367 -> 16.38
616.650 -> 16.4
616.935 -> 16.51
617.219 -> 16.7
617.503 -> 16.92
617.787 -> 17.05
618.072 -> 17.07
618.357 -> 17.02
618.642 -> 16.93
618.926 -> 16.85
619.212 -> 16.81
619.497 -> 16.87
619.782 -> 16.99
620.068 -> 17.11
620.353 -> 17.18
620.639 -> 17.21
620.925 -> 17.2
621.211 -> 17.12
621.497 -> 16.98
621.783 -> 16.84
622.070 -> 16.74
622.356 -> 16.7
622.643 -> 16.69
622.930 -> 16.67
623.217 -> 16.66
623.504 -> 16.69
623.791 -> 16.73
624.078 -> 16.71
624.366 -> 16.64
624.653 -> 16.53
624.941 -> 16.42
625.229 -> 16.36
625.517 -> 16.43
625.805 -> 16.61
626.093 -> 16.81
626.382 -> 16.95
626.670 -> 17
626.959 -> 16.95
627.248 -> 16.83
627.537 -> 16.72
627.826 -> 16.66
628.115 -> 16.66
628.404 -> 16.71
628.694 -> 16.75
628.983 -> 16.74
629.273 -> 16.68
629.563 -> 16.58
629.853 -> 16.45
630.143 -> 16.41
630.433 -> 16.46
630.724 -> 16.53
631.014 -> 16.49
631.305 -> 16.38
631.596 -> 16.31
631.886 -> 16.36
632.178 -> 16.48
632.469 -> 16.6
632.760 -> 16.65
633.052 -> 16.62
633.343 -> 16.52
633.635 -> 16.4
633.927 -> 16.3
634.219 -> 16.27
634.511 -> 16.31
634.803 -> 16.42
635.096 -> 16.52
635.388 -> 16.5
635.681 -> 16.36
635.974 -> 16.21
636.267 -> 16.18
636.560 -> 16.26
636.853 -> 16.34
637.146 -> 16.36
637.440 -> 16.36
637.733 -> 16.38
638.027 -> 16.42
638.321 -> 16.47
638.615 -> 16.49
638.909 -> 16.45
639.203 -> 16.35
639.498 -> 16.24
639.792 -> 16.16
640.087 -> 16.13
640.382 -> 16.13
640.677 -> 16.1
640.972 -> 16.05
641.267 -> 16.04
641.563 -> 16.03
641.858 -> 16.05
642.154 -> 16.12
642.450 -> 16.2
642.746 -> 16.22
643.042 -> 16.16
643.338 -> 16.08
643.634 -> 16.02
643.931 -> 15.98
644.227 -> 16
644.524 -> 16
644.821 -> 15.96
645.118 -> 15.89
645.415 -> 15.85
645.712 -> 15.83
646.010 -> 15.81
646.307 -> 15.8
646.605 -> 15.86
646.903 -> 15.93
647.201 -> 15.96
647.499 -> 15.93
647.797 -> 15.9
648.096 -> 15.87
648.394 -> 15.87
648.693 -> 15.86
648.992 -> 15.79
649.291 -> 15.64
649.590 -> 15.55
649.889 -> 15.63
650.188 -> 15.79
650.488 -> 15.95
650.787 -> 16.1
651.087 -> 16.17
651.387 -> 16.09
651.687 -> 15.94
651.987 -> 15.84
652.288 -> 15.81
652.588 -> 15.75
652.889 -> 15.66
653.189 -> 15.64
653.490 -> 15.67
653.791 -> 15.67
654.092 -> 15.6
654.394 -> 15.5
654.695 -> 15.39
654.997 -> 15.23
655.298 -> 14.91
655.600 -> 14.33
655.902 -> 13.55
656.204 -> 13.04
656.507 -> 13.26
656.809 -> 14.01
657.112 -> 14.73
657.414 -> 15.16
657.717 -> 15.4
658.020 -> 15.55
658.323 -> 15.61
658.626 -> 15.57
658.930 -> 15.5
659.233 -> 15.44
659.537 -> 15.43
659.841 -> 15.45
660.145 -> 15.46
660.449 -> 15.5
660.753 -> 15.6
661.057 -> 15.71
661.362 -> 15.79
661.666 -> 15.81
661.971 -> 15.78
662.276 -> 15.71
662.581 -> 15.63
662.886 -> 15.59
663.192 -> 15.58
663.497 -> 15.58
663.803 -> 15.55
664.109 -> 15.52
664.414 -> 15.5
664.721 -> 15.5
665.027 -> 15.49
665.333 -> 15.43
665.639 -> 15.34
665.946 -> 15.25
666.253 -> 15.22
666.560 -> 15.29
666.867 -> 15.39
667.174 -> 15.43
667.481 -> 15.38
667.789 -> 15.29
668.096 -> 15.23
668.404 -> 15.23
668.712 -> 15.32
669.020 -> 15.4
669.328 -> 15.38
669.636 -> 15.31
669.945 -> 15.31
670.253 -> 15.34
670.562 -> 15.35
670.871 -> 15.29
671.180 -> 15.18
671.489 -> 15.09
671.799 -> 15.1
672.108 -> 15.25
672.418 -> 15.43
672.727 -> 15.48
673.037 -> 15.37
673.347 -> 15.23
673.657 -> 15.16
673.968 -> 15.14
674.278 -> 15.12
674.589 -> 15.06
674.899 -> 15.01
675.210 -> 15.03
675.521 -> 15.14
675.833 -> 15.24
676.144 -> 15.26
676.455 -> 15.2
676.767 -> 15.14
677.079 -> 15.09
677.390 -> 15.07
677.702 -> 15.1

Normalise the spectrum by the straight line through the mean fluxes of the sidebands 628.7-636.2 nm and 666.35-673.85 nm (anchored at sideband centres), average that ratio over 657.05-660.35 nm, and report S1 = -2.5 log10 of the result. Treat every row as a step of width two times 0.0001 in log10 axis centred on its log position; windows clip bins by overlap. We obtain 0.017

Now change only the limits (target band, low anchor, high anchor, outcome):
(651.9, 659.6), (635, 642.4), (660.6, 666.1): 0.05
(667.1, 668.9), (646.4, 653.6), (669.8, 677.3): 0.00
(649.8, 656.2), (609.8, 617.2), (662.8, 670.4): 0.02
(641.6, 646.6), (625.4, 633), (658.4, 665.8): 0.01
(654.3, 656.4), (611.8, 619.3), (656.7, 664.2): 0.08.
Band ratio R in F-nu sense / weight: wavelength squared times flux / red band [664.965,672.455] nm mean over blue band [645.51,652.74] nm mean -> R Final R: 1.0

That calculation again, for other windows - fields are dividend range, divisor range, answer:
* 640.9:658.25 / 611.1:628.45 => 1.02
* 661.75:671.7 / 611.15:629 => 1.06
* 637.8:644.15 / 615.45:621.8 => 1.03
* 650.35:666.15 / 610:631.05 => 1.03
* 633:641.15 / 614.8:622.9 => 1.03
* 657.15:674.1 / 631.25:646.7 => 1.03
